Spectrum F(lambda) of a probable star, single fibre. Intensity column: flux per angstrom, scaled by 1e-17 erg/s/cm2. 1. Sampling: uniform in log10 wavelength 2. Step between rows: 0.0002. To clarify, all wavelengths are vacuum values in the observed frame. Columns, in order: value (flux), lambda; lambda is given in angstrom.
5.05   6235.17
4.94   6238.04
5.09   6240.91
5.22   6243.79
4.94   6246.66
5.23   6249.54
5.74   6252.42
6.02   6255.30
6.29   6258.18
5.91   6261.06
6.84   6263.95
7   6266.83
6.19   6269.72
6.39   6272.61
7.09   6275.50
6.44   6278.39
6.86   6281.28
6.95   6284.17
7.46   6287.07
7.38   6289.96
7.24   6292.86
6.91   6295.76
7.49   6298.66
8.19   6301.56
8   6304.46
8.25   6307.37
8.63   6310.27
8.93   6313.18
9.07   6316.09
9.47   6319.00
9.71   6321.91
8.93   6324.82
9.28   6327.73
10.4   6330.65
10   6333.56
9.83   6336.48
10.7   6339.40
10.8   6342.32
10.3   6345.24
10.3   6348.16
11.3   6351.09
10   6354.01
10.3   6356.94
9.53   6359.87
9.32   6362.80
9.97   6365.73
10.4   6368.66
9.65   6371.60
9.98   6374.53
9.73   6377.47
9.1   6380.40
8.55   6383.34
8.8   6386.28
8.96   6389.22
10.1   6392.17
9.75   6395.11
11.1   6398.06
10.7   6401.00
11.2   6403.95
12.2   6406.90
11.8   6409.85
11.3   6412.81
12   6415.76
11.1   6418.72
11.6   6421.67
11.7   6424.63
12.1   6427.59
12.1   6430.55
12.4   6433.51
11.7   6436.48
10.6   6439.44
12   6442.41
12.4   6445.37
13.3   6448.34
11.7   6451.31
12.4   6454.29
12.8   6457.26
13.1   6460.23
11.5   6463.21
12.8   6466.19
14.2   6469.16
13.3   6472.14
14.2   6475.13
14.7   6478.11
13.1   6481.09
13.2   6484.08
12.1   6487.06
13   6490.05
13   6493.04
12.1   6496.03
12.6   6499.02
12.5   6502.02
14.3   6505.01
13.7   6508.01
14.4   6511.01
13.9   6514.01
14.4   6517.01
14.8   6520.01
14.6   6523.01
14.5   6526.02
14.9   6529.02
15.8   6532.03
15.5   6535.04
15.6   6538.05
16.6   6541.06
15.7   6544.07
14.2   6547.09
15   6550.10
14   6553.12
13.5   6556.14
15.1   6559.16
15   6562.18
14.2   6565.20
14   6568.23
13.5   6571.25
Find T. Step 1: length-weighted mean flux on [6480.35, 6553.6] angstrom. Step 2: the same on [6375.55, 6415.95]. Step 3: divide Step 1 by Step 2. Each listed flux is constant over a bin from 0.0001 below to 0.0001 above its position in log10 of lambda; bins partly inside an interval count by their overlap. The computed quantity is 1.4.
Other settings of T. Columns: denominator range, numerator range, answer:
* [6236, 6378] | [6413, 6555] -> 1.63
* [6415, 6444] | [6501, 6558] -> 1.25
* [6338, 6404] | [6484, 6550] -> 1.42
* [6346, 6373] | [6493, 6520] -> 1.34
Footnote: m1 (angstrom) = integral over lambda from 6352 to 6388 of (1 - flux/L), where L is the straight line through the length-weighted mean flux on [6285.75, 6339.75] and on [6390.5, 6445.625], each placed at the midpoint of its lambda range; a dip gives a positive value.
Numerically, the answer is 1.90 angstrom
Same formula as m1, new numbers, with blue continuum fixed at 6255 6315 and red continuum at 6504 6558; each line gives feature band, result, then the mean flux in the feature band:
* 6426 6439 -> -0.3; 12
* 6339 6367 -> -2.9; 10.2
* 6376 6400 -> 1.9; 9.54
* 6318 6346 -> -4.2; 9.94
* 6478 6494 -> 0.4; 13.1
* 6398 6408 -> -0.4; 11.3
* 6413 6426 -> -0.3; 11.6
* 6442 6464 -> -0.2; 12.4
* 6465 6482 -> -1.0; 13.8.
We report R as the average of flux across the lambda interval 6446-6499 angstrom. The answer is 13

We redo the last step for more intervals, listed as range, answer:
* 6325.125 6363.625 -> 10.1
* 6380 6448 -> 11.1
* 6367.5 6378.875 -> 9.92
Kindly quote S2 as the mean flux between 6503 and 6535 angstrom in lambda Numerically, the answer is 14.5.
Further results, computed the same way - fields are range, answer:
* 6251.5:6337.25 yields 7.76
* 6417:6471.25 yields 12.2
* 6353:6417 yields 10.2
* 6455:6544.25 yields 13.9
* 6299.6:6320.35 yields 8.62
